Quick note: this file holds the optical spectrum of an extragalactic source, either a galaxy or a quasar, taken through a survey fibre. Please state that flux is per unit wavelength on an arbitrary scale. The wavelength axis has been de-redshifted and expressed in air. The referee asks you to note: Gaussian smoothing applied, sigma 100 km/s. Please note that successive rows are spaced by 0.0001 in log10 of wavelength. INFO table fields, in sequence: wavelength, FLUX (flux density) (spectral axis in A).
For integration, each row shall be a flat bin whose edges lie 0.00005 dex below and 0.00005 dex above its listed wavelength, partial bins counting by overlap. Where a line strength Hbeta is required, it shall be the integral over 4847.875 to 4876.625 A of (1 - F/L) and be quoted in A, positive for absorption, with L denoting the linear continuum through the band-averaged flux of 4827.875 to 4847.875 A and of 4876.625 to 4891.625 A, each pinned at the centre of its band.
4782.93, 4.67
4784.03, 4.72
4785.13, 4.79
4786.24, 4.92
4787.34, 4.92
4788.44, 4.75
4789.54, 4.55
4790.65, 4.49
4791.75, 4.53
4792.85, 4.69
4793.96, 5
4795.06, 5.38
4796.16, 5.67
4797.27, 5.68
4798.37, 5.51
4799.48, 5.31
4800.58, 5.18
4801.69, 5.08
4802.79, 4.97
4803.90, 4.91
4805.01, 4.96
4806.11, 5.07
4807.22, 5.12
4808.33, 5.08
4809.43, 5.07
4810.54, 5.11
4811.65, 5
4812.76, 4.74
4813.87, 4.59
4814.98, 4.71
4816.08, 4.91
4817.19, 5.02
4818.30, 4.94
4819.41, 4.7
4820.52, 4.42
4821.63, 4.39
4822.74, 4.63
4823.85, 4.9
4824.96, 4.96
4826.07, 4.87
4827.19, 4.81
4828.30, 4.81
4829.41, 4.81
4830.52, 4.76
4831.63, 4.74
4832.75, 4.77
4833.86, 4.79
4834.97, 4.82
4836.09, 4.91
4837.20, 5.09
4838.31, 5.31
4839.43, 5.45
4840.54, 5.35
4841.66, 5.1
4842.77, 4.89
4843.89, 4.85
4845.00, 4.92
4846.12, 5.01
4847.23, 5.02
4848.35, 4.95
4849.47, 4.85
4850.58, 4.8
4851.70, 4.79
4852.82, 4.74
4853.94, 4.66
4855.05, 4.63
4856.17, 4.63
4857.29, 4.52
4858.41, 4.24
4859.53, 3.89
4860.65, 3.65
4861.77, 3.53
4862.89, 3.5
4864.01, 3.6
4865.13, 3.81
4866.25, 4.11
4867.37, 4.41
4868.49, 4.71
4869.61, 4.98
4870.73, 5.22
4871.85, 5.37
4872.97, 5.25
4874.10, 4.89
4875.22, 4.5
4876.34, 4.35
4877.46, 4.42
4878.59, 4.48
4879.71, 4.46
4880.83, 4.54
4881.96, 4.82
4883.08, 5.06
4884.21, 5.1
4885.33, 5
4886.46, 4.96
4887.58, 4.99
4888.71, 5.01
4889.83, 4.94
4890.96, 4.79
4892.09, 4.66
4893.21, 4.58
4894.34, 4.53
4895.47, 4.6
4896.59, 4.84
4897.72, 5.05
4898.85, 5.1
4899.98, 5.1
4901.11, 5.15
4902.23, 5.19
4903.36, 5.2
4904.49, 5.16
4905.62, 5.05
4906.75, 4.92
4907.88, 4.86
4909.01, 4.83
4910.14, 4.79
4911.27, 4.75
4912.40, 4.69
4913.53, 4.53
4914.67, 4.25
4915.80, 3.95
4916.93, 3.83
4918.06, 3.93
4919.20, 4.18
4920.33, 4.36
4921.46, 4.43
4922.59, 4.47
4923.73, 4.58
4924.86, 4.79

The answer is 2.3 A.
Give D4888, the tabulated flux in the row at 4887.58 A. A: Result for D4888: 4.99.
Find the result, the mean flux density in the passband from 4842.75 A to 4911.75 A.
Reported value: 4.71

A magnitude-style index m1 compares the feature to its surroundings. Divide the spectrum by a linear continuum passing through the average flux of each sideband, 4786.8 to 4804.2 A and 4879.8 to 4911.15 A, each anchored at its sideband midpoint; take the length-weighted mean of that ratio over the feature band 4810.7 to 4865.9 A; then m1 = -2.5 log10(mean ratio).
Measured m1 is 0.07 mag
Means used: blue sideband 5.04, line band 4.69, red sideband 4.91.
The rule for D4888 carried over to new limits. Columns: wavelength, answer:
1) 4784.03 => 4.72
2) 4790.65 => 4.49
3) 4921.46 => 4.43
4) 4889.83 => 4.94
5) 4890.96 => 4.79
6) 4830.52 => 4.76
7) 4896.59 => 4.84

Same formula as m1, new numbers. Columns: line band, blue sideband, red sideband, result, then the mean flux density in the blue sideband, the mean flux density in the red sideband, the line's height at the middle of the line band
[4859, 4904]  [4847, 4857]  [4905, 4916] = 0.01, 4.77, 4.69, 4.73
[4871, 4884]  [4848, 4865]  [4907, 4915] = -0.07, 4.31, 4.69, 4.46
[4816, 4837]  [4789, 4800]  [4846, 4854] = 0.04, 5.08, 4.85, 4.95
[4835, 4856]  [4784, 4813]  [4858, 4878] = -0.09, 5.02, 4.36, 4.57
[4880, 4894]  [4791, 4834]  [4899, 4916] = 0.00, 4.94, 4.85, 4.87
